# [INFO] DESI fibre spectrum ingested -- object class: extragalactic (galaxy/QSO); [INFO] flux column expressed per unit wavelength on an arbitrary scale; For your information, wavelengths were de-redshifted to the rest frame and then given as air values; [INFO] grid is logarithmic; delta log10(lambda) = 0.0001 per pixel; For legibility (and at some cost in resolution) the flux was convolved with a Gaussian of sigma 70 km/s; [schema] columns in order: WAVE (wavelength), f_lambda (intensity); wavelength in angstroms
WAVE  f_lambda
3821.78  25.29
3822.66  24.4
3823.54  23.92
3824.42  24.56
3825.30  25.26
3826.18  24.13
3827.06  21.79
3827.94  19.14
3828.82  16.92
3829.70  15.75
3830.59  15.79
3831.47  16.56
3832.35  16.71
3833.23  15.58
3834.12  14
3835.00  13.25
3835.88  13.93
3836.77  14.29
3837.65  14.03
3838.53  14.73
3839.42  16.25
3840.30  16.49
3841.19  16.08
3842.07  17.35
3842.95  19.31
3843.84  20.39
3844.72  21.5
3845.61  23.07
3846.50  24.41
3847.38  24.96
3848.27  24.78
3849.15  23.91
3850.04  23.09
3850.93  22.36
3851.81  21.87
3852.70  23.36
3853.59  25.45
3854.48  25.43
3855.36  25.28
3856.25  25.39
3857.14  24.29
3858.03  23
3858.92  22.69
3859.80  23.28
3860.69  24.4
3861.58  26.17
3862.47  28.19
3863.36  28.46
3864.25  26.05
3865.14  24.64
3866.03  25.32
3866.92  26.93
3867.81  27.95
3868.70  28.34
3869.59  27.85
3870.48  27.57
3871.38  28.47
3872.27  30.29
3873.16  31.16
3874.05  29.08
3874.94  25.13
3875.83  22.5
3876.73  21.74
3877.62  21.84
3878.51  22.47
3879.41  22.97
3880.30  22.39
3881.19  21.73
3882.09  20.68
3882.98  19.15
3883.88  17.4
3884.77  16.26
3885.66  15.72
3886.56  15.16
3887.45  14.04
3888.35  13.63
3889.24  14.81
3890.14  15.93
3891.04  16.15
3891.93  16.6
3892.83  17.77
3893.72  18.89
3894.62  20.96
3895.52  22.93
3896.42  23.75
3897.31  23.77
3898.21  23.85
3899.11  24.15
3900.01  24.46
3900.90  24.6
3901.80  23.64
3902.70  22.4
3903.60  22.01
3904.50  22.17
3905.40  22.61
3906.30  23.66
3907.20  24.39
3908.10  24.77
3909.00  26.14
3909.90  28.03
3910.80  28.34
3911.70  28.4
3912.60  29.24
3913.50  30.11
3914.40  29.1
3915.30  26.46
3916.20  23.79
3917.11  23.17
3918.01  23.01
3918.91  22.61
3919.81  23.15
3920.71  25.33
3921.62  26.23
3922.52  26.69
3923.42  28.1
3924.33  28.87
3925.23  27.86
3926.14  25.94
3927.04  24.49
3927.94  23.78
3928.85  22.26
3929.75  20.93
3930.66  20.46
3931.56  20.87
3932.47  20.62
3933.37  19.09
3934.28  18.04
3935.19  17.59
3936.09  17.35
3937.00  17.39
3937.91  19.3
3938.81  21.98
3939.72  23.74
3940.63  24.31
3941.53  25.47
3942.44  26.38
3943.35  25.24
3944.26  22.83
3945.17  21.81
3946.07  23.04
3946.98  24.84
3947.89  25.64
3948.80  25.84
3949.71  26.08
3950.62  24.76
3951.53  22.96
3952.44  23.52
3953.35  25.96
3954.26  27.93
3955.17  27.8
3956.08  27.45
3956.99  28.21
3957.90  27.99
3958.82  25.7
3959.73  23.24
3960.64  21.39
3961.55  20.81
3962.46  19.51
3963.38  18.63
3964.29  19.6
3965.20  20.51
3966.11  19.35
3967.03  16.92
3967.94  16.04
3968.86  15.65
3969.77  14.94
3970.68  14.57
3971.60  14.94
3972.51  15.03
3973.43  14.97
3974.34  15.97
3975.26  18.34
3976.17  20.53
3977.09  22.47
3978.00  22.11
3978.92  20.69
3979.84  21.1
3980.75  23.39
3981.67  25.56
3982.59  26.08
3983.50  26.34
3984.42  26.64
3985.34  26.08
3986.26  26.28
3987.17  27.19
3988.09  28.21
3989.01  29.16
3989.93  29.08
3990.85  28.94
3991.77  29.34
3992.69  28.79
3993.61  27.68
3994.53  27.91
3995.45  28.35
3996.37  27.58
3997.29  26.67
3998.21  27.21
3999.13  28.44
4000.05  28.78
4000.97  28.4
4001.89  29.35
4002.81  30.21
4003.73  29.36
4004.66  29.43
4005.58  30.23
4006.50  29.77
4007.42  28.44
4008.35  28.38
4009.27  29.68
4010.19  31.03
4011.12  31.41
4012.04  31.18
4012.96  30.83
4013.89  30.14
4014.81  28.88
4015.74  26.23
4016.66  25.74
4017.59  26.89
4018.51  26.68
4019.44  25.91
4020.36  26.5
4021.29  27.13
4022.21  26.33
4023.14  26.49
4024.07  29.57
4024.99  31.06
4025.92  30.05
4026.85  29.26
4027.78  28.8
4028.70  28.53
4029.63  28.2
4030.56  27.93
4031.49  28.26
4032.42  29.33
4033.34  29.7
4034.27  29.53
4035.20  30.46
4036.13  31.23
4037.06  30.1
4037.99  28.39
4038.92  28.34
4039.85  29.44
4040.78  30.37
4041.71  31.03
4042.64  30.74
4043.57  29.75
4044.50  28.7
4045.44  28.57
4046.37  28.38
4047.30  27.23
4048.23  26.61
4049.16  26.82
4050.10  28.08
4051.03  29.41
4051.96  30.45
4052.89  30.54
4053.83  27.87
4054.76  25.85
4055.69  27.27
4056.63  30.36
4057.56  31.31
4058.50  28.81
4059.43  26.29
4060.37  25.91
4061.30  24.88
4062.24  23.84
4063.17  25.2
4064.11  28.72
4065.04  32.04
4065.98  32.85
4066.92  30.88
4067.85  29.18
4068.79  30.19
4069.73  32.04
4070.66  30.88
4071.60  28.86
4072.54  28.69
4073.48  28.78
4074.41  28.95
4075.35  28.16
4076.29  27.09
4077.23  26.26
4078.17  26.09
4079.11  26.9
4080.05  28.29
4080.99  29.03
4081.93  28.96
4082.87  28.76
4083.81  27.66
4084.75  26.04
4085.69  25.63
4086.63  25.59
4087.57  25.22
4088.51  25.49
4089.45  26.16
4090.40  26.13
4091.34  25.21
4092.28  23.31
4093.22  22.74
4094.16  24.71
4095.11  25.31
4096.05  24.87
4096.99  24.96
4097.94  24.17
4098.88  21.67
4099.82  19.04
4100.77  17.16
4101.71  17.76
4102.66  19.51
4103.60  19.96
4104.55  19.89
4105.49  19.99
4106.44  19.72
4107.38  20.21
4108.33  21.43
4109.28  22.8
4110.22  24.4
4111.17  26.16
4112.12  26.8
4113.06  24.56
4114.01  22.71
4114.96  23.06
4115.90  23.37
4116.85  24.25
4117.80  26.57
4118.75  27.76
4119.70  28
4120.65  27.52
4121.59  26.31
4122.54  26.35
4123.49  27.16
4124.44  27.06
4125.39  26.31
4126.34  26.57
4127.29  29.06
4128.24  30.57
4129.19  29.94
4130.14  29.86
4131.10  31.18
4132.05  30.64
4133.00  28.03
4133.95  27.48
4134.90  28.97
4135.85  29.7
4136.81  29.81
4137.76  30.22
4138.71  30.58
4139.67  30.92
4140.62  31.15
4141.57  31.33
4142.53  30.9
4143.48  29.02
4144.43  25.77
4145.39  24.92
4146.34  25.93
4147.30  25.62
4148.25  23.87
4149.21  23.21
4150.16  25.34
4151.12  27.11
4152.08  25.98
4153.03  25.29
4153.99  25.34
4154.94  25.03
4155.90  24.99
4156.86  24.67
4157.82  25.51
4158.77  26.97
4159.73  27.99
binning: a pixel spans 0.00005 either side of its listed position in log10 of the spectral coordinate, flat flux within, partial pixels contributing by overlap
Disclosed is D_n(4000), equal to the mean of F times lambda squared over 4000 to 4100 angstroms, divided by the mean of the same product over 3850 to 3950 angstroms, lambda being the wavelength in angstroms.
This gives 1.29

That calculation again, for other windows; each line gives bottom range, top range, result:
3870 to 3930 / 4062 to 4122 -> 1.21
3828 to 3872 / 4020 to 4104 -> 1.40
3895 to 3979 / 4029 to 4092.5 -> 1.31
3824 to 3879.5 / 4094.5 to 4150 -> 1.32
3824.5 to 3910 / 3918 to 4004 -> 1.14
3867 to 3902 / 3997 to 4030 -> 1.39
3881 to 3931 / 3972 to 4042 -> 1.27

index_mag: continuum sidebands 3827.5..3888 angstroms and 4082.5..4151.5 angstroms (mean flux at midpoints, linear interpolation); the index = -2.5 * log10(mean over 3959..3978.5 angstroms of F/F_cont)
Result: 0.26 mag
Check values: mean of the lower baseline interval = 21.7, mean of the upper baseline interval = 25.7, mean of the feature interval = 18.5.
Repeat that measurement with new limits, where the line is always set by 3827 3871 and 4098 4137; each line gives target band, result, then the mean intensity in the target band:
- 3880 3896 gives 0.24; 17.8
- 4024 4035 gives -0.22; 29.2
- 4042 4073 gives -0.18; 28.7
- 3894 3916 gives -0.12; 24.9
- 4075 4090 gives -0.10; 26.9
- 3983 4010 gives -0.20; 28.4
